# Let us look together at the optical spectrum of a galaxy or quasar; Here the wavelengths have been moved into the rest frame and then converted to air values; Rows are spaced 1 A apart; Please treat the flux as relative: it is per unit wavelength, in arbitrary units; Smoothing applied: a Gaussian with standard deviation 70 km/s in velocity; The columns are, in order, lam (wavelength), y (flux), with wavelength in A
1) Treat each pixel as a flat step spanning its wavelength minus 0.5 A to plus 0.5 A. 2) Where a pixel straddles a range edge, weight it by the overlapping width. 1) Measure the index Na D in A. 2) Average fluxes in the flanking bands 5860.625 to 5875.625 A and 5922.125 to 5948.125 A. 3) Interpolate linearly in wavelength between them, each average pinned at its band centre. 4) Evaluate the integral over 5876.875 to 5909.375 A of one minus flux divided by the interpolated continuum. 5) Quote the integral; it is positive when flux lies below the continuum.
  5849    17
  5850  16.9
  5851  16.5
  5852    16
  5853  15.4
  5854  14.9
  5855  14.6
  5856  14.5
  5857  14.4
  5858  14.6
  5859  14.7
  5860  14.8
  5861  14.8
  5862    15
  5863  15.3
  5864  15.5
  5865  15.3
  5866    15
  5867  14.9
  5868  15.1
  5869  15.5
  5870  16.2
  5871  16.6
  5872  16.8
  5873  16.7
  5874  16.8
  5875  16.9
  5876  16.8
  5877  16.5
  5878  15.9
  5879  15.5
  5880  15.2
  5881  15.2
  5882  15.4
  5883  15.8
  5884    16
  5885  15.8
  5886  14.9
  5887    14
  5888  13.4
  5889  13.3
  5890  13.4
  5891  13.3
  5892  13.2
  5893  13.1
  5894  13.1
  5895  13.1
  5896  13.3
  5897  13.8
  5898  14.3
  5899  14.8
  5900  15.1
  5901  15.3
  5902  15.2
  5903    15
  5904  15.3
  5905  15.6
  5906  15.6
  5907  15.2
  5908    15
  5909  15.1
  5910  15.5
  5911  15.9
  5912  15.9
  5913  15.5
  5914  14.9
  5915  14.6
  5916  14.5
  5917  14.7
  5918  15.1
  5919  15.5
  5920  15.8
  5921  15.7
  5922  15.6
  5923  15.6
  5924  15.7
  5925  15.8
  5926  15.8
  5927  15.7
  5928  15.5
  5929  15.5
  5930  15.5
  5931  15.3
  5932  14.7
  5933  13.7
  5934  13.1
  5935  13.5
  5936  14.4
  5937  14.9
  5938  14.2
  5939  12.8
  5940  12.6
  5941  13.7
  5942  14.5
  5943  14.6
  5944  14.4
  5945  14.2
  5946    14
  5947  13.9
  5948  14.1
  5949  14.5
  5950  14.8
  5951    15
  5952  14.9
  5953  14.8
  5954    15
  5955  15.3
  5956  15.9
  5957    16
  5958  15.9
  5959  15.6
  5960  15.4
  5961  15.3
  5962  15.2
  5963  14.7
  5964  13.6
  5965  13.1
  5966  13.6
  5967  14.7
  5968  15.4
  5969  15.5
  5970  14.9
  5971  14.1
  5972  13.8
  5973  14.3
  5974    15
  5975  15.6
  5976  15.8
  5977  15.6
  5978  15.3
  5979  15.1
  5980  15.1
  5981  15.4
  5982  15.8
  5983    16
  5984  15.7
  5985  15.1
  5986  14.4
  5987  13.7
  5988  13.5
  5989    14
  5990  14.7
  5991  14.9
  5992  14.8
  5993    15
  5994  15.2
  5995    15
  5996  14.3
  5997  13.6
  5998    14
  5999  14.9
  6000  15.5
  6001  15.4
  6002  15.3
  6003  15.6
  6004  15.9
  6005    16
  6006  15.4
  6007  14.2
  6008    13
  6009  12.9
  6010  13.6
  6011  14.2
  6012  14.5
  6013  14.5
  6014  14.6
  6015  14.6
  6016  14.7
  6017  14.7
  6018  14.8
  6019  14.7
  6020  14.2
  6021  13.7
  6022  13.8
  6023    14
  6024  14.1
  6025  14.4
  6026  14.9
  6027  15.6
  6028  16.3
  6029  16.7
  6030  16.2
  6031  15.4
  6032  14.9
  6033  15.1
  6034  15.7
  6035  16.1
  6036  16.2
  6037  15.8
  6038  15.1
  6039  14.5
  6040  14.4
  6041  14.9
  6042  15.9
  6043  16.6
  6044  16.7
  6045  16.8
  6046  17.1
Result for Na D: 1.4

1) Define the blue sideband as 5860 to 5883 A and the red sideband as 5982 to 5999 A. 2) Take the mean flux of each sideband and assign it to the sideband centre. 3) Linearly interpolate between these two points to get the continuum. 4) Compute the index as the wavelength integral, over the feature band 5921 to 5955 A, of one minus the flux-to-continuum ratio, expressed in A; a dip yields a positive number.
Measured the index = 1.13 A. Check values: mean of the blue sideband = 15.7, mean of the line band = 14.6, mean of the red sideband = 14.7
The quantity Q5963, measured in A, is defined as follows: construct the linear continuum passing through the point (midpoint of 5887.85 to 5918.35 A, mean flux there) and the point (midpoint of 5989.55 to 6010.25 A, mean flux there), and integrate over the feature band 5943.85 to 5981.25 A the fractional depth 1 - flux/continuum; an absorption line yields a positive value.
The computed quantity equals -0.5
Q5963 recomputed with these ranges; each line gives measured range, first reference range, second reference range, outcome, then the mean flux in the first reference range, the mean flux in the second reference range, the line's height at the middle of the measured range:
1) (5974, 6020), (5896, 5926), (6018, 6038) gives 1.05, 15.2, 15.1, 15.2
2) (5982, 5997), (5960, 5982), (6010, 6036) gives 0.13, 14.9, 14.9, 14.9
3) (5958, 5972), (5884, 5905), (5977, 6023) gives -0.17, 14.2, 14.7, 14.5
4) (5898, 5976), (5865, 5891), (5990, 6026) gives 0.90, 15.5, 14.6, 15.1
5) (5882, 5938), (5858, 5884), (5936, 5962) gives 1.27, 15.7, 14.7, 15.2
